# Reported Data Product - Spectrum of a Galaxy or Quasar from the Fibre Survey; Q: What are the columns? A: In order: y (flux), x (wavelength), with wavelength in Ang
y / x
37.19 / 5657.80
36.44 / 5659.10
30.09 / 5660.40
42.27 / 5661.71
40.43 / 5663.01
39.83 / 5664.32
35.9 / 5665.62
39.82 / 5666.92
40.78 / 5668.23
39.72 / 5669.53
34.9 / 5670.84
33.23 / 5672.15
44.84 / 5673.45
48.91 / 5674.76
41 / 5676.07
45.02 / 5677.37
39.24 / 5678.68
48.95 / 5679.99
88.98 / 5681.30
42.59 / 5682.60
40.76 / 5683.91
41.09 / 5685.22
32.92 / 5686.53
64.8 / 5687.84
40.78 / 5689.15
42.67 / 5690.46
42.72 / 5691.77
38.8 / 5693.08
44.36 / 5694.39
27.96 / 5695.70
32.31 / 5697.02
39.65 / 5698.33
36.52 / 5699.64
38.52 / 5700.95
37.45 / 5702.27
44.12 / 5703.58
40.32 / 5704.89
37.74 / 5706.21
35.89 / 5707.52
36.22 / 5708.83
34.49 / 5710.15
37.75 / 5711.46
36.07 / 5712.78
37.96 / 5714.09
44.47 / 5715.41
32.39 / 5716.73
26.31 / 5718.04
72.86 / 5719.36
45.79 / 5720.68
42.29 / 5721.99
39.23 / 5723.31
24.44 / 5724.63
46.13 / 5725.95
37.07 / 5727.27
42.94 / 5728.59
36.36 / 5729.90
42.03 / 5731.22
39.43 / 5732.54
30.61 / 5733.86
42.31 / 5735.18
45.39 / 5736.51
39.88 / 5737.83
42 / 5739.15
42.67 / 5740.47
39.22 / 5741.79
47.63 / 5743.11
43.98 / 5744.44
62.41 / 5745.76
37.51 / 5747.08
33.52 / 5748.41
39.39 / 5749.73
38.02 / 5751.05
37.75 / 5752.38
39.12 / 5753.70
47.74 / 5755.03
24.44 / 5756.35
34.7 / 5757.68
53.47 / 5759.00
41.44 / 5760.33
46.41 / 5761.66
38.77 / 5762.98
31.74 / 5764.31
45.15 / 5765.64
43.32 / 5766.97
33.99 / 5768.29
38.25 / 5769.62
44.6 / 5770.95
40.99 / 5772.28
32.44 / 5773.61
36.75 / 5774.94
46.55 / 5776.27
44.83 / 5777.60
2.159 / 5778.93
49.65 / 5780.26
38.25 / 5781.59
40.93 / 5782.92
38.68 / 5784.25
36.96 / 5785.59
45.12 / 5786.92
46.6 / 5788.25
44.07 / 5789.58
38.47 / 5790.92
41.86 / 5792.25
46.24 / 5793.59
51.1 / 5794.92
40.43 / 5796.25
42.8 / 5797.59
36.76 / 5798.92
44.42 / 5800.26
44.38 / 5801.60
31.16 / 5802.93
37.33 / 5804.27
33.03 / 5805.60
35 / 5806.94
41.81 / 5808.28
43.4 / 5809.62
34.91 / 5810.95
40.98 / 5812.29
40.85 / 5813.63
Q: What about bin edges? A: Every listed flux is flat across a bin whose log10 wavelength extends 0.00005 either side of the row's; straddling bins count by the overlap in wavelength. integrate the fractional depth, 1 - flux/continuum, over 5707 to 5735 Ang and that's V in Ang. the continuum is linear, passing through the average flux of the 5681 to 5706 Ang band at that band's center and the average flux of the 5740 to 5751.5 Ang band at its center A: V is 2.2 Ang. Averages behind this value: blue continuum 42.3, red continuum 42.8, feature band 39.2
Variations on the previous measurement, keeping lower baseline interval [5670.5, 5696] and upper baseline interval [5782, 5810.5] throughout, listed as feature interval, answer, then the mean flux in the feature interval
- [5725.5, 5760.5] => 1.37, 41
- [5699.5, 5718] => 2.64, 37.5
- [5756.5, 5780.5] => 1.81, 38.7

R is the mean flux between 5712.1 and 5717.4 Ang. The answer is 37.7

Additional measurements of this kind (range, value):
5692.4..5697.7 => 35.9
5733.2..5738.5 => 39.5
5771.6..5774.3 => 36.7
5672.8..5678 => 45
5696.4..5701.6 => 36.8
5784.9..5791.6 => 42.2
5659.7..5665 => 38.1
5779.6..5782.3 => 43.9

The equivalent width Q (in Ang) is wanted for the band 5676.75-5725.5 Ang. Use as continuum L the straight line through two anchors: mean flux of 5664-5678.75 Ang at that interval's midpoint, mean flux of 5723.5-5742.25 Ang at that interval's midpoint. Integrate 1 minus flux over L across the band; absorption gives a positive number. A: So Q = -2.0 Ang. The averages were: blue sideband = 40.3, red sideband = 39.3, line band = 41.5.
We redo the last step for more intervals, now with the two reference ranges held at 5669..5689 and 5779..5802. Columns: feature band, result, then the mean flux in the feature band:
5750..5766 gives 1.14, 39.8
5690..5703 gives 2.02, 38.1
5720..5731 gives 1.14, 39.5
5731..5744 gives 0.73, 41.1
